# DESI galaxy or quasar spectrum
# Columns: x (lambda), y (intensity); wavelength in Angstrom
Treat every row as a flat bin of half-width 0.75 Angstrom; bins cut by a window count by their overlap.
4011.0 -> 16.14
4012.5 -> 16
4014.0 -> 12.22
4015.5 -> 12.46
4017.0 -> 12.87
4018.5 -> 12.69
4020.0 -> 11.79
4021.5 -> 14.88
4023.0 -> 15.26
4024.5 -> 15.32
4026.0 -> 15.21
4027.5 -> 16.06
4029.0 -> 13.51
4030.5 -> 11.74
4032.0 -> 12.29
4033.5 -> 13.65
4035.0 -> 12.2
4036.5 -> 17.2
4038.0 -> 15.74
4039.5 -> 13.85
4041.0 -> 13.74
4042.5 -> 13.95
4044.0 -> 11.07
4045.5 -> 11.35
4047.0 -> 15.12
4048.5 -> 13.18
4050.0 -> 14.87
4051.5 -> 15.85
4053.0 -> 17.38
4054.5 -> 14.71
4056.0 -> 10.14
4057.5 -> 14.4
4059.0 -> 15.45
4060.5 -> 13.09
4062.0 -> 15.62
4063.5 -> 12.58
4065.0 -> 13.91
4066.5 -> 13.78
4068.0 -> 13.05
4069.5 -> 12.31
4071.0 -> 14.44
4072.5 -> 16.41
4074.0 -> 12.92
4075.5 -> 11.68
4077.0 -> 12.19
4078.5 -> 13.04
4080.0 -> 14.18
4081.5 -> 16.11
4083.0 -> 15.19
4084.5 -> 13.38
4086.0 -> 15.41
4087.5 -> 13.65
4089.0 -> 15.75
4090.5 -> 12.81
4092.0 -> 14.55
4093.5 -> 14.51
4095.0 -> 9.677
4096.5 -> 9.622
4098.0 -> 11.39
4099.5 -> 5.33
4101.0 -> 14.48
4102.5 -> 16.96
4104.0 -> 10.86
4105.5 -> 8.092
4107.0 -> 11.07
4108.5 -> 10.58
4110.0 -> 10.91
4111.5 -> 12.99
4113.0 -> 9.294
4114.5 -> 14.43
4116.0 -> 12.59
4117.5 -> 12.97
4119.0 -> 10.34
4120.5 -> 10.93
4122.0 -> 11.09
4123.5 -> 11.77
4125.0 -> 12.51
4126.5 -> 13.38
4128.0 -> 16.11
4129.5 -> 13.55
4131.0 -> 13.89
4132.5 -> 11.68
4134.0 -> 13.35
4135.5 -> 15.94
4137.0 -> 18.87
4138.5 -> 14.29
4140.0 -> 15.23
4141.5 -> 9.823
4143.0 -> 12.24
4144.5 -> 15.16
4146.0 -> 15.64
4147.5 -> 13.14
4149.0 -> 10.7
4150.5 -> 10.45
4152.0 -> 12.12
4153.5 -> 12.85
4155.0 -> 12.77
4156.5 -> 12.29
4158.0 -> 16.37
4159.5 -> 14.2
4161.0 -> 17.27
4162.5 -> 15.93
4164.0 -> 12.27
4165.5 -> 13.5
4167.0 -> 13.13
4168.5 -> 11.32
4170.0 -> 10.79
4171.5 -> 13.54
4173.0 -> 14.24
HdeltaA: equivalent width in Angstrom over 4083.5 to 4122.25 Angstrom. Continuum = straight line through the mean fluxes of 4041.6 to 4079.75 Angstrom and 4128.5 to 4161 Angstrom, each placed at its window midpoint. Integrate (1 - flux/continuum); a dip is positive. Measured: 4.5 Angstrom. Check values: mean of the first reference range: 13.7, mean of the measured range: 12.1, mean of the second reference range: 13.7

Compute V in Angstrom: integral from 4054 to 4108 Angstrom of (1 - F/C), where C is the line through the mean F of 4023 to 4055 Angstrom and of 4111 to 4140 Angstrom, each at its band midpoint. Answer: 2.4 Angstrom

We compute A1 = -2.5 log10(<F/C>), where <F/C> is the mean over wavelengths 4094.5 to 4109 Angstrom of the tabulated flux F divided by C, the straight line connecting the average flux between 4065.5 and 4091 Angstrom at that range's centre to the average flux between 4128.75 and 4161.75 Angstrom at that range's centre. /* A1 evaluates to 0.267 mag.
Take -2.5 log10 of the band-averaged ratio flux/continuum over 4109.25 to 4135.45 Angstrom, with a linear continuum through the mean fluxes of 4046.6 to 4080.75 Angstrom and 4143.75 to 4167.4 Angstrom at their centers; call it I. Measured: 0.097 mag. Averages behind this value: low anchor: 13.9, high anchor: 13.6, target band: 12.6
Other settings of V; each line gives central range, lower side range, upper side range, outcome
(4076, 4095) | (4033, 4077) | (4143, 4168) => -0.3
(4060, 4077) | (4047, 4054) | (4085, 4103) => 0.8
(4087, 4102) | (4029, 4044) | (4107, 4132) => 0.6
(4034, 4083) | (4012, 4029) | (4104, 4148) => -1.3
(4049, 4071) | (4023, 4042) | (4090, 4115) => -1.5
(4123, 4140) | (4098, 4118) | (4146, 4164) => -2.3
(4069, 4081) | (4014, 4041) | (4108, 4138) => -0.1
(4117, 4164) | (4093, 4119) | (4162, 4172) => -4.6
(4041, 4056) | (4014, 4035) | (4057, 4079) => -0.4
